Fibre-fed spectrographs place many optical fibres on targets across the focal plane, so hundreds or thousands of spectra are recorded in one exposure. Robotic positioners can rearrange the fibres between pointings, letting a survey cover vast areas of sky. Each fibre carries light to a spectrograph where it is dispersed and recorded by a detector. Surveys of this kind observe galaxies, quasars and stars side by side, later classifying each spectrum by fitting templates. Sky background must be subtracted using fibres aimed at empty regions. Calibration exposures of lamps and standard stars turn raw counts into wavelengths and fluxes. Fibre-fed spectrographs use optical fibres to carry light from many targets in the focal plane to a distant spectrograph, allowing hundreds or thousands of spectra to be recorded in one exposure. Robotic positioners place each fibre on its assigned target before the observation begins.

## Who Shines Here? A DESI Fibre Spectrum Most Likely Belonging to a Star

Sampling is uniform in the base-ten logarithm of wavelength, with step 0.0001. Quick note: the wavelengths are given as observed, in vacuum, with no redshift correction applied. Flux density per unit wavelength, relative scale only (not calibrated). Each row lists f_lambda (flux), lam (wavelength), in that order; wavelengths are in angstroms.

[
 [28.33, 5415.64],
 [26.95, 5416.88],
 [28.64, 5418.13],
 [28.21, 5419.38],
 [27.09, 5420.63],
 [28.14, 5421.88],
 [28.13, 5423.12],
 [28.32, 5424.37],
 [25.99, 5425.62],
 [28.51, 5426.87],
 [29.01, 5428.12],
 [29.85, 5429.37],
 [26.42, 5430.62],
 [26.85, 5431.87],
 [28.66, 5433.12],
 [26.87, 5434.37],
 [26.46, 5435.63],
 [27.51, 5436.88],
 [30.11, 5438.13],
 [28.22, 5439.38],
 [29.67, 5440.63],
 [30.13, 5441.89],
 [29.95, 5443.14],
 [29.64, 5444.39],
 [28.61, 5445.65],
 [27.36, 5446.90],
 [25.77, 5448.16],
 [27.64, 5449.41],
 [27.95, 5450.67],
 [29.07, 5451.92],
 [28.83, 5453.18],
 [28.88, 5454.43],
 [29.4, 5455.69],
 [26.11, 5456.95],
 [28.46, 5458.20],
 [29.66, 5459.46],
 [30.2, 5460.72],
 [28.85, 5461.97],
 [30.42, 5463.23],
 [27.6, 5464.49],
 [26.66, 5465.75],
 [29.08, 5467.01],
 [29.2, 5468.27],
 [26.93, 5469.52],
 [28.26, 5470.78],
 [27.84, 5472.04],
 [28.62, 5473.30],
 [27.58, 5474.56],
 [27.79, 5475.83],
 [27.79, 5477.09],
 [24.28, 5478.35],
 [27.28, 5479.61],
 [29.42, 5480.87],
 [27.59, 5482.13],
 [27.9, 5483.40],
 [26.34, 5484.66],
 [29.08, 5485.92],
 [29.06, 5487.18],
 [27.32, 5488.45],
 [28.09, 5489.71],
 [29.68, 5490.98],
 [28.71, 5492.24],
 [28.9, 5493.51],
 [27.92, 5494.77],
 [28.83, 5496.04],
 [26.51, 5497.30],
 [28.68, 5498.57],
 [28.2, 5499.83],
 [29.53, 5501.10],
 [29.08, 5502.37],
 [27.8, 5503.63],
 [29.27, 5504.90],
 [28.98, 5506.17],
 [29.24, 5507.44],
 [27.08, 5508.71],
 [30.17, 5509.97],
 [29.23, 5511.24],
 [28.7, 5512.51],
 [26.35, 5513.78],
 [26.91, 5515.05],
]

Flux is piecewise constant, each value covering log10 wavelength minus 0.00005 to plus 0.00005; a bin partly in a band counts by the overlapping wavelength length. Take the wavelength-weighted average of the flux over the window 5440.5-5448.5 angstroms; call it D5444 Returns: 28.8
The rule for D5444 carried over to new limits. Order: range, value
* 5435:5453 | 28.4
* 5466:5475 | 28.2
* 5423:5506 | 28.3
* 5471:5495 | 28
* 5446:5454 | 27.8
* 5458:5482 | 28.2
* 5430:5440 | 27.6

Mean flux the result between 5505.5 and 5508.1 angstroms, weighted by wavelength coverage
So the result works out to 29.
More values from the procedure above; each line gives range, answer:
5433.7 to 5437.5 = 26.9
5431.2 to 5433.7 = 27.7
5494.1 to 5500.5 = 28.1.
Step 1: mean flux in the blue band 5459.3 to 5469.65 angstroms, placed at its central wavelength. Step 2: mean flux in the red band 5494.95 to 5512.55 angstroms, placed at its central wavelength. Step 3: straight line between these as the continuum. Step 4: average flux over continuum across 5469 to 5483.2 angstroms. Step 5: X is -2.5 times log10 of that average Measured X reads 0.05 mag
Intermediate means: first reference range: 28.8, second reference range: 28.6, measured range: 27.6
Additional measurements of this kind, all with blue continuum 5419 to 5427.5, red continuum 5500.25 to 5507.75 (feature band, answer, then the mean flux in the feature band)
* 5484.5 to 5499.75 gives 0.016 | 28.3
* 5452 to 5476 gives -0.004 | 28.5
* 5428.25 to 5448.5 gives -0.012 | 28.3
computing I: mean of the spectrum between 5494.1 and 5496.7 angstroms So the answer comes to 28.4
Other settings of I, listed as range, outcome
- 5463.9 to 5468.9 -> 28.2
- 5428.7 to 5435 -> 27.7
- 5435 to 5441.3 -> 28.4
